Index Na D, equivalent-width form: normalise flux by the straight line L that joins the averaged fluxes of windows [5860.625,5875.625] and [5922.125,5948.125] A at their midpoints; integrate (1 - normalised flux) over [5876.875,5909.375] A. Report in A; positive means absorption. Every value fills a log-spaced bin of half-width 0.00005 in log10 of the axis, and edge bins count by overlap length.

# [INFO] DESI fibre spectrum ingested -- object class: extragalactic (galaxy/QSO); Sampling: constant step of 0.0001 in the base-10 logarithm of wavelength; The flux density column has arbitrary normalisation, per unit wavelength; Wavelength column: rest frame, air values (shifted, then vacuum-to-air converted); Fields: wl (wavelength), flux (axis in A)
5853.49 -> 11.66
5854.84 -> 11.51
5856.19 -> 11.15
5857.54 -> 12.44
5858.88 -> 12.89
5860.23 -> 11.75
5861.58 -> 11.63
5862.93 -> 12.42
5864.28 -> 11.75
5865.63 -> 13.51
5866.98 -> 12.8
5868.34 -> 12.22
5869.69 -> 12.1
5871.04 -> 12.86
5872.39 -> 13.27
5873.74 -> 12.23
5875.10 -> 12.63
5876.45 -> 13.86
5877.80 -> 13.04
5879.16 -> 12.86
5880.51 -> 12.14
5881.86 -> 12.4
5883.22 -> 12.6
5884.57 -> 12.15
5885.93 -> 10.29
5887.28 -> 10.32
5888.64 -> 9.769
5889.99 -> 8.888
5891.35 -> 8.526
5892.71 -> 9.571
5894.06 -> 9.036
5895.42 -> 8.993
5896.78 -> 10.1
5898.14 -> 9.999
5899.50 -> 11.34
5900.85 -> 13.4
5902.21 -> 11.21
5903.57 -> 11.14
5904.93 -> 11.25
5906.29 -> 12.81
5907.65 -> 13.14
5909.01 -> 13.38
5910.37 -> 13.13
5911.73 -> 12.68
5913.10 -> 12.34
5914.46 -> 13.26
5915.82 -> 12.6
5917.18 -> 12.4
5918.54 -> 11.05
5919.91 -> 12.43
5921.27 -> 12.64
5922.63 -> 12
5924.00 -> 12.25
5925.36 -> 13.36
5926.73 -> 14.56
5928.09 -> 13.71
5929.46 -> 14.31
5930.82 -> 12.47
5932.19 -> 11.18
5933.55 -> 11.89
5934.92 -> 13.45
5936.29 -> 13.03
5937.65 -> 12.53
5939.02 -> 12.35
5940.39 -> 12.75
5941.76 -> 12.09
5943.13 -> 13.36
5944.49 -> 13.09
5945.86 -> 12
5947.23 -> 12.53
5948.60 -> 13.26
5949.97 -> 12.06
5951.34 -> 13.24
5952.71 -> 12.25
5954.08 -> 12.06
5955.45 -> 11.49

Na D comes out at 3.6 A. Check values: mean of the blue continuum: 12.5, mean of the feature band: 11.2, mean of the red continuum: 12.8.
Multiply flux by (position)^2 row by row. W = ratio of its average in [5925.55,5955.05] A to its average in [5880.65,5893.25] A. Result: 1.23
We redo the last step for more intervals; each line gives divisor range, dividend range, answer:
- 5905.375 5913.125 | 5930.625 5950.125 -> 0.98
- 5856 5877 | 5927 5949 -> 1.05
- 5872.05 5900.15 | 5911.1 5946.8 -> 1.16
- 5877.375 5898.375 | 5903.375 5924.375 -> 1.18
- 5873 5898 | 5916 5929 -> 1.17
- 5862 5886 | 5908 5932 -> 1.04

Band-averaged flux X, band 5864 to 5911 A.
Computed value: 11.7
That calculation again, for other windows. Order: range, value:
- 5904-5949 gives 12.7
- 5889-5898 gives 9.25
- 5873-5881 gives 12.8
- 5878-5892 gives 11.1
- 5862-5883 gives 12.7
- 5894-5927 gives 12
